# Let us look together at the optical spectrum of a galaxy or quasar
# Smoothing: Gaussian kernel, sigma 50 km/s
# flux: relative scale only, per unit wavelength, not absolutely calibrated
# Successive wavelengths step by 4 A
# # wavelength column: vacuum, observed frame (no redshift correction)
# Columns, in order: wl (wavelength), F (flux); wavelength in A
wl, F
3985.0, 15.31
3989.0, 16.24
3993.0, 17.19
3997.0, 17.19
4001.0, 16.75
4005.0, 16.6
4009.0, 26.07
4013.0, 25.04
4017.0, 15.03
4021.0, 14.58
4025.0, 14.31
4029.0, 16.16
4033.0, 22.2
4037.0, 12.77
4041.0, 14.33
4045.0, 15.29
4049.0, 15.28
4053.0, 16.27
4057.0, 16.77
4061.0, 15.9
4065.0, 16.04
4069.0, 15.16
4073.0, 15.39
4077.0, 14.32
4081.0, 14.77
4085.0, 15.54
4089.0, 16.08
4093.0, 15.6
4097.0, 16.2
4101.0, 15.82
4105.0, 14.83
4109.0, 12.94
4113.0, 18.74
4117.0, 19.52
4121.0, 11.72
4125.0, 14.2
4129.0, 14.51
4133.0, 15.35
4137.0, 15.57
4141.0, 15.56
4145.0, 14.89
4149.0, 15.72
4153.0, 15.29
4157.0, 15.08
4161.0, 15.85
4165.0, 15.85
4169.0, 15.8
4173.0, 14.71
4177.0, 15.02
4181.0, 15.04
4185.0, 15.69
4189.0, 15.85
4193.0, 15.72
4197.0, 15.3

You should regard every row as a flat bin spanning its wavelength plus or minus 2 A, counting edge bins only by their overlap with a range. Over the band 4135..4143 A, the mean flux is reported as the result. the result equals 15.6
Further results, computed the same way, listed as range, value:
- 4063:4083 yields 15.1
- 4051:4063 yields 16.3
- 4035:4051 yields 14.4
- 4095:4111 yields 14.9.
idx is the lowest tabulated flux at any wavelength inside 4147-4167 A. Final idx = 15.08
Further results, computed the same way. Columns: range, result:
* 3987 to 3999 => 16.24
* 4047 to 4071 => 15.16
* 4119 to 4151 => 11.72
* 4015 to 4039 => 12.77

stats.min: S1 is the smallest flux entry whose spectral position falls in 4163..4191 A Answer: 14.71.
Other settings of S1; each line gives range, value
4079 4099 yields 14.77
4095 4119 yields 12.94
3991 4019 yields 15.03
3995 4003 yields 16.75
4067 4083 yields 14.32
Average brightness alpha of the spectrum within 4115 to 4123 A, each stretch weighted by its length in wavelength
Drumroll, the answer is 15.6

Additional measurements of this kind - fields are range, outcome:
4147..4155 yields 15.5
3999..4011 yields 19.8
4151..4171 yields 15.6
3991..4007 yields 16.9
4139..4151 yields 15.4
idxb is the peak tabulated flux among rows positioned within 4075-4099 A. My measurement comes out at 16.2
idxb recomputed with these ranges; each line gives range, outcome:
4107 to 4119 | 19.52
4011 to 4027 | 25.04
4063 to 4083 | 16.04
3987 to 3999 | 17.19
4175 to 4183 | 15.04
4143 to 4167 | 15.85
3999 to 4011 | 26.07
